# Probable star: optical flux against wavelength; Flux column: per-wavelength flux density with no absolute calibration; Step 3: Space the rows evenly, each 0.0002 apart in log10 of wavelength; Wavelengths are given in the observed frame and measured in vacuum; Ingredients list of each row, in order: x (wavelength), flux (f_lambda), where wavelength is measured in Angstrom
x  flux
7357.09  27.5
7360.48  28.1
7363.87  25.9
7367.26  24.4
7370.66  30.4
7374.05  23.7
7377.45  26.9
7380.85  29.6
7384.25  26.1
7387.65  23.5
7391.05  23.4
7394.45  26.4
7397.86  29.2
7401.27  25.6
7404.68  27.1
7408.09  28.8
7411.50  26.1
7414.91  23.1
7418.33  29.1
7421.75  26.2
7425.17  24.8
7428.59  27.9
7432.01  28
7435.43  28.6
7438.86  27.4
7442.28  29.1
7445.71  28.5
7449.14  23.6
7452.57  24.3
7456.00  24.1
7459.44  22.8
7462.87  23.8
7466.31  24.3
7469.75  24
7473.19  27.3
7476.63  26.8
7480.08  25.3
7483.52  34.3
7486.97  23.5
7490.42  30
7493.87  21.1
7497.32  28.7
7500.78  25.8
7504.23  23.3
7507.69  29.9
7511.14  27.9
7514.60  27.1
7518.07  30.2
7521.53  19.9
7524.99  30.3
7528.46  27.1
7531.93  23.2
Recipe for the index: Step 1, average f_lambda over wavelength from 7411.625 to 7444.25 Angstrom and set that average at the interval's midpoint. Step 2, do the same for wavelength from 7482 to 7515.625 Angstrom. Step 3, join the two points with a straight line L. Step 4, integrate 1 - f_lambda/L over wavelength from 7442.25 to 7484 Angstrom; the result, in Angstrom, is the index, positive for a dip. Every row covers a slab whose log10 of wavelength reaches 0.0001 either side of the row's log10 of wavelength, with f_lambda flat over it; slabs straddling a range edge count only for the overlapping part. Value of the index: 2.3 Angstrom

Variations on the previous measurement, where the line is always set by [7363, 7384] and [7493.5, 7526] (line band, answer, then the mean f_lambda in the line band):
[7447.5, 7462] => 1.6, 23.7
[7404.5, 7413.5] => -0.2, 27.3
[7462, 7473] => 0.9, 24.5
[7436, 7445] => -0.6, 28.3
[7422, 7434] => -0.1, 26.9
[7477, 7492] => -0.9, 28.1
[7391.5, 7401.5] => 0.0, 26.8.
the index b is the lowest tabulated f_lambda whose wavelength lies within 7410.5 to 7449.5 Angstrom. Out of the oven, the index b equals 23.1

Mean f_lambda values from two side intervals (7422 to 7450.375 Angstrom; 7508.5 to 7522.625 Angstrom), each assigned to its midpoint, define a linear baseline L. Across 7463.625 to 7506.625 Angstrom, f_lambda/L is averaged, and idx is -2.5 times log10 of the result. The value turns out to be 0.03 mag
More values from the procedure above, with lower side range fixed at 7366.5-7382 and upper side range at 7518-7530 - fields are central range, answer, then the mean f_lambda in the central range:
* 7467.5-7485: -0.03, 27.4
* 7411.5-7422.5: 0.03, 26.1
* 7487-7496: 0.05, 25.3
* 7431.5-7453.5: -0.01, 27.1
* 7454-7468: 0.13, 23.8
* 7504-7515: -0.04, 27.6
